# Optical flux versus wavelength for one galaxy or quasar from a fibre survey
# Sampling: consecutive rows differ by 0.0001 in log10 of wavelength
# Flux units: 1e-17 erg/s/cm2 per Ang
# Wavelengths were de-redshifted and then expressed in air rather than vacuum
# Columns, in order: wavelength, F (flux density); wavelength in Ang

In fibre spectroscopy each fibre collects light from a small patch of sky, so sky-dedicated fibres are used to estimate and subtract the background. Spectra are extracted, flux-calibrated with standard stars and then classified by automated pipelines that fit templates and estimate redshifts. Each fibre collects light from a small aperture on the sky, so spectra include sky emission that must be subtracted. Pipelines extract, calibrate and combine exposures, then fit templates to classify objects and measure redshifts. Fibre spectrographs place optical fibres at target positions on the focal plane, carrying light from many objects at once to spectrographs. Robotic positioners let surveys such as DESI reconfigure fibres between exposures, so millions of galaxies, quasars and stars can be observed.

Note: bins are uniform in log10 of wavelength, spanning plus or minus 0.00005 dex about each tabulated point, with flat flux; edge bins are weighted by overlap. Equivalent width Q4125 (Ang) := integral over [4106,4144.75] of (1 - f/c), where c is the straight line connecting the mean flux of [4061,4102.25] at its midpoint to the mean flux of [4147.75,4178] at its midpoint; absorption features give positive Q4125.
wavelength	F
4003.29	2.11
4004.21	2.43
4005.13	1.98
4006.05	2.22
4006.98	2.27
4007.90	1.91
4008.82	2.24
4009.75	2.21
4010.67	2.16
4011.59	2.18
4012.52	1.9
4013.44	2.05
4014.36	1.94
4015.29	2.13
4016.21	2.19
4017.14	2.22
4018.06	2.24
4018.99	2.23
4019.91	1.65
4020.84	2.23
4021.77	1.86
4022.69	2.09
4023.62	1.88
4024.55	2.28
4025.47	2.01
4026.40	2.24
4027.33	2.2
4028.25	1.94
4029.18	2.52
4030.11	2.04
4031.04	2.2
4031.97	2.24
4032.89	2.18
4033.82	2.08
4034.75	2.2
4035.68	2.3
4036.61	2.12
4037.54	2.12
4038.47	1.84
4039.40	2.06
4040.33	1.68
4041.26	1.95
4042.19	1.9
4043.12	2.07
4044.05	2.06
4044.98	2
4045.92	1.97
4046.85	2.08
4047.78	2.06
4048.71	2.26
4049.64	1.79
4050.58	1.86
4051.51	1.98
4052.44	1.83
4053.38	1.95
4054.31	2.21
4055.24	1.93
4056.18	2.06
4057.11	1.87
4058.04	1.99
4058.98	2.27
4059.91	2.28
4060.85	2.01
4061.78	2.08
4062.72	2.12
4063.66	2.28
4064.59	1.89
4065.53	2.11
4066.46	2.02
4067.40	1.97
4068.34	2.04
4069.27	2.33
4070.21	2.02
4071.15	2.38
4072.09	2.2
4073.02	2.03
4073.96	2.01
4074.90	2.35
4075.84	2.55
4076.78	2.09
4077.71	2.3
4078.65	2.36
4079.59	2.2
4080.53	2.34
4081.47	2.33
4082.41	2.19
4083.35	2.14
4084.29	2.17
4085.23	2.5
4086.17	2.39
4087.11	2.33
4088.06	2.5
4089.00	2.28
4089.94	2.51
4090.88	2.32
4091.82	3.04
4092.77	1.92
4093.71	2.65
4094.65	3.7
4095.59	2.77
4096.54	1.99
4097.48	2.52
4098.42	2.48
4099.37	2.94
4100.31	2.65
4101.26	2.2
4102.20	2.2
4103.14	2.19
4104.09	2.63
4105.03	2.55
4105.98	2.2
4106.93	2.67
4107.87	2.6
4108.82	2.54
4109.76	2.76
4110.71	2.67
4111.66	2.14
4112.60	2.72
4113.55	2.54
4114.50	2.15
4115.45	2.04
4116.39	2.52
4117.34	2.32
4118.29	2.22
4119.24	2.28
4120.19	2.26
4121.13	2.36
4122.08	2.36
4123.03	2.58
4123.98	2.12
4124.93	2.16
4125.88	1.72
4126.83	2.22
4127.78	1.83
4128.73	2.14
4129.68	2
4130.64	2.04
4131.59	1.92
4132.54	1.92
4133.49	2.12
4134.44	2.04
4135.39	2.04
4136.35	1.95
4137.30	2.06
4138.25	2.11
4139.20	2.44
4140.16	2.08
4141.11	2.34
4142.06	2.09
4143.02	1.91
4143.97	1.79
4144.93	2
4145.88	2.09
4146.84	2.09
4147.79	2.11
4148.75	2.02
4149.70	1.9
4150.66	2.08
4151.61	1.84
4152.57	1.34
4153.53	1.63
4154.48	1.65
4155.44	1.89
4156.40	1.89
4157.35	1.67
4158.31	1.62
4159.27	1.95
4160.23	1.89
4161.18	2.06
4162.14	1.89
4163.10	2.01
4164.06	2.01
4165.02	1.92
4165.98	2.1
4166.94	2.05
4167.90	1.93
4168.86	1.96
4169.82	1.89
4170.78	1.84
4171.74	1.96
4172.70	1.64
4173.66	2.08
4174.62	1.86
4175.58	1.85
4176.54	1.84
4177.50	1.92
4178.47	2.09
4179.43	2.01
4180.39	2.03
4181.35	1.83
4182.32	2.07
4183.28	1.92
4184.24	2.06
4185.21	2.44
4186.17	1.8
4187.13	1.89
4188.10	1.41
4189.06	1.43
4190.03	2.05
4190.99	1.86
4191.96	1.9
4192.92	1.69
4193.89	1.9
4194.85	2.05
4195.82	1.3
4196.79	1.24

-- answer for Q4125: -2.4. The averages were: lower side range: 2.33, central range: 2.22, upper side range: 1.88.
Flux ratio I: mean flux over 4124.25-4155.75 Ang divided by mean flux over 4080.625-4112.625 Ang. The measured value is 0.80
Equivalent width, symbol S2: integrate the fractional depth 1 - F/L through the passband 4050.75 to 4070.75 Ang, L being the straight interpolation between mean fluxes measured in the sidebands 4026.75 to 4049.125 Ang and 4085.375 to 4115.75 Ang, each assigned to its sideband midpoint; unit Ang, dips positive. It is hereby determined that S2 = 1.6 Ang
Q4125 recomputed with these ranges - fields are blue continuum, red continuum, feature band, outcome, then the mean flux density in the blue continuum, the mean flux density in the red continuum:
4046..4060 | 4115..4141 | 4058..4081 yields -1.4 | 2.02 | 2.15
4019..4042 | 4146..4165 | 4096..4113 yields -4.5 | 2.08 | 1.88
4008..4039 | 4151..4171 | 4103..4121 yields -4.4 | 2.12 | 1.86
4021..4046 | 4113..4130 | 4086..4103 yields -2.7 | 2.08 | 2.22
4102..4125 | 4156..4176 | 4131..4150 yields 0.8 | 2.4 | 1.91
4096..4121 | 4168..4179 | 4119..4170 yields 3.1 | 2.42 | 1.9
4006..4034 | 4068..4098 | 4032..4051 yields 1.4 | 2.12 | 2.36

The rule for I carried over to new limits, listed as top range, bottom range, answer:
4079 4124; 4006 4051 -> 1.17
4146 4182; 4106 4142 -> 0.85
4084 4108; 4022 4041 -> 1.19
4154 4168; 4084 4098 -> 0.76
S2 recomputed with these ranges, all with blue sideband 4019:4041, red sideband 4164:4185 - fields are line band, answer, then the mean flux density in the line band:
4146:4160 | 0.9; 1.84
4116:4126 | -1.4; 2.28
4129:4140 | -0.4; 2.06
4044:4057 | 0.4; 2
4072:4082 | -1.0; 2.25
